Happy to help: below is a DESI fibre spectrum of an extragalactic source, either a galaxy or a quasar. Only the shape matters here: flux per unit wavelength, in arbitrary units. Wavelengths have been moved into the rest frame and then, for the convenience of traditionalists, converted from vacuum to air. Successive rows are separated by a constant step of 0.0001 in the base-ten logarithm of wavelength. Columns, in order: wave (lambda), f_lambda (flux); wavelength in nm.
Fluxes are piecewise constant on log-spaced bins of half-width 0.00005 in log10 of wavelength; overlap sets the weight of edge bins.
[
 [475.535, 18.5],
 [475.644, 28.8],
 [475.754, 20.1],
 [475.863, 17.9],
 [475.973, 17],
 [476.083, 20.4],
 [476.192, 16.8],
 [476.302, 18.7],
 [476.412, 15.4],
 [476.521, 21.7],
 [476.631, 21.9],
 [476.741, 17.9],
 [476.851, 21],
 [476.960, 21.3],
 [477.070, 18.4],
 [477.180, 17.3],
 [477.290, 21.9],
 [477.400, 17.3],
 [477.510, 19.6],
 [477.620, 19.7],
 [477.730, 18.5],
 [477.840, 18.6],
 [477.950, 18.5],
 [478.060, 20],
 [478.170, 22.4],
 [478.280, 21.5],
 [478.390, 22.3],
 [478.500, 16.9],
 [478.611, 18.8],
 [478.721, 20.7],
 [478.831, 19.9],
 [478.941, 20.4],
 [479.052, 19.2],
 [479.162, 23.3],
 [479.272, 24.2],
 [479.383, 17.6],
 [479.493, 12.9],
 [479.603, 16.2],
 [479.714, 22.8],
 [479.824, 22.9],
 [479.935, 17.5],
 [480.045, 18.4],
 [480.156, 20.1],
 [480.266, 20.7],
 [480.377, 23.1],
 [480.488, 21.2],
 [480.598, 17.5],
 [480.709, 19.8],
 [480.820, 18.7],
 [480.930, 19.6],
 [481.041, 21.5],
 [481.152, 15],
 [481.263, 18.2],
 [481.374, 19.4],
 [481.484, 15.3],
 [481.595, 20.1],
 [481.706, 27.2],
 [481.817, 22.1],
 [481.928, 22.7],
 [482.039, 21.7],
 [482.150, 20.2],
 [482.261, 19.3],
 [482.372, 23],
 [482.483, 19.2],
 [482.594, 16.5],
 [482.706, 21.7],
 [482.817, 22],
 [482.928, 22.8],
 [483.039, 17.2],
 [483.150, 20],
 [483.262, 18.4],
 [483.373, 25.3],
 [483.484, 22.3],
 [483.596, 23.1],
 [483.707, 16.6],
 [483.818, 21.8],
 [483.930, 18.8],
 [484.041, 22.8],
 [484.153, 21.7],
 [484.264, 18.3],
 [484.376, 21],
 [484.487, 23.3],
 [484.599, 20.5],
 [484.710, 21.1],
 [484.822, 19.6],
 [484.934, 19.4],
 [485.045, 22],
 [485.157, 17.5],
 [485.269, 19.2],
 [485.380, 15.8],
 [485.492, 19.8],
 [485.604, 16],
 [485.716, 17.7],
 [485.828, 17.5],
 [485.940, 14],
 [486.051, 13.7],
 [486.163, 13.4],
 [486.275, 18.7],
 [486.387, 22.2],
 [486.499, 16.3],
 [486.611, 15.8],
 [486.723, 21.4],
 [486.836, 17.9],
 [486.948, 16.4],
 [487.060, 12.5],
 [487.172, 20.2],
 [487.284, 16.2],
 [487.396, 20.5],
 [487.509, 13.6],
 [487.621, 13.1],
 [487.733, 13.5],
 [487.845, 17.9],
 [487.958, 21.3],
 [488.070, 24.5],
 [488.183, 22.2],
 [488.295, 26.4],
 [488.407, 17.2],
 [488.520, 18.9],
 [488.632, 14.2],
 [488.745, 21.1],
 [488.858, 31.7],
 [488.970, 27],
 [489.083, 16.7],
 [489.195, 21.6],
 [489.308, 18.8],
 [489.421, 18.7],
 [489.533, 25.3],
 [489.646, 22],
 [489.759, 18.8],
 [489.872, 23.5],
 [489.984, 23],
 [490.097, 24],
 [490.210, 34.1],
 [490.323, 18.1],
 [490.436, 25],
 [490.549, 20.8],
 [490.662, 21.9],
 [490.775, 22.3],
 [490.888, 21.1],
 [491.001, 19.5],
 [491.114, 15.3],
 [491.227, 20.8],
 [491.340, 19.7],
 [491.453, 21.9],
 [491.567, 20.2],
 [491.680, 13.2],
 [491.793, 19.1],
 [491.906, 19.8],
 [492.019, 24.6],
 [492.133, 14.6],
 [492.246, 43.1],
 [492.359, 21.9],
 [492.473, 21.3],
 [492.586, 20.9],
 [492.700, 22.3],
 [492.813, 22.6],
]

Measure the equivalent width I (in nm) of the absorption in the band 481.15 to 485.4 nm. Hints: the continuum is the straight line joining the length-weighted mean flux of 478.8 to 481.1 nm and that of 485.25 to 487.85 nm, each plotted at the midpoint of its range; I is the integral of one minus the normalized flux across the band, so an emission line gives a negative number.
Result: -0.50 nm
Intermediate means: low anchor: 19.9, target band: 20.4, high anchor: 16.8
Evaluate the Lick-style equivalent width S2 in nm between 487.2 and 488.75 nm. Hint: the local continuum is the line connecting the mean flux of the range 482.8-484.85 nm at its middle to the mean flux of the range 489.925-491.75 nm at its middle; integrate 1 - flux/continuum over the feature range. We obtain 0.19 nm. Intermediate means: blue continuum 20.9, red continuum 21.3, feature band 18.6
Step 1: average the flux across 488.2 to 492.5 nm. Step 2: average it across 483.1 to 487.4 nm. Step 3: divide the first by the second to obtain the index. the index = 1.15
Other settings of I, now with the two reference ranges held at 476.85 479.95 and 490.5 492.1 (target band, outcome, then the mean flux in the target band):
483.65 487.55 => 0.28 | 18.4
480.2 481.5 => 0.03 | 19.3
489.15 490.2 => -0.13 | 22.3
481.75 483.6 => -0.11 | 21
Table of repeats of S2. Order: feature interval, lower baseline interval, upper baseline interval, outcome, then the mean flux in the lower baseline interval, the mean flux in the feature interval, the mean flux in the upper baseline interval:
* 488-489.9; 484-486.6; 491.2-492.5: -0.120 nm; 18.7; 21.6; 21.7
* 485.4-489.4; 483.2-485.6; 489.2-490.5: 0.581 nm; 20.3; 18.5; 22.8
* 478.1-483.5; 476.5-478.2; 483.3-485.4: -0.015 nm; 19.7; 20.2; 20.6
